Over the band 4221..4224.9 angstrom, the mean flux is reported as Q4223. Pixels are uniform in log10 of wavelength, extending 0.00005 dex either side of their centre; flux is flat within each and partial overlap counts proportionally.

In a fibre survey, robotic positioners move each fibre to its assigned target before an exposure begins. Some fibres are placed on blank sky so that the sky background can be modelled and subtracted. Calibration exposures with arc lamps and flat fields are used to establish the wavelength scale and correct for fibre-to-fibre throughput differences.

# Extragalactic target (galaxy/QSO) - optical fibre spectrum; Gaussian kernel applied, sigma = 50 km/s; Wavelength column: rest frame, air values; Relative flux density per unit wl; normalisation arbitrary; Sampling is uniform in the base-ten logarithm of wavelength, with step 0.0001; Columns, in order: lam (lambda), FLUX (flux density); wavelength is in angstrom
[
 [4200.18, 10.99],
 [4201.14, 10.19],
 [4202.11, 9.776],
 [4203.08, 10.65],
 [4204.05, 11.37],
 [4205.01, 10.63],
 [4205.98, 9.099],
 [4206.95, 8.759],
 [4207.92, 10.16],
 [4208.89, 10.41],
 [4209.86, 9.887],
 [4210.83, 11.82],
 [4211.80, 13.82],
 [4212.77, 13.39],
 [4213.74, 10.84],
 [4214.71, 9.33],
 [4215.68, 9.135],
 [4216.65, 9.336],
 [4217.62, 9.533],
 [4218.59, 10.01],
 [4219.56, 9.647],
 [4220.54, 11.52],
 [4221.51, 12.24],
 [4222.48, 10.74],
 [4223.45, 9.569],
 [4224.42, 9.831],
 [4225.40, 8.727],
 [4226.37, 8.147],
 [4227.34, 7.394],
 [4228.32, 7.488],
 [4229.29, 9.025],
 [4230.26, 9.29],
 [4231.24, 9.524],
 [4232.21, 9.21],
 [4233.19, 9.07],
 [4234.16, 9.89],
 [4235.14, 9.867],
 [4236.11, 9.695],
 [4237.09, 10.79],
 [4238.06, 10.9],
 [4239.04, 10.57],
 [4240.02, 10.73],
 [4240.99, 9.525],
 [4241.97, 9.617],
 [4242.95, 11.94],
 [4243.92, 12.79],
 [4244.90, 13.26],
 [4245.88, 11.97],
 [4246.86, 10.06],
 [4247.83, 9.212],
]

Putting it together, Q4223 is 10.6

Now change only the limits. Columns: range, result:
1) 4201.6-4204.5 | 10.6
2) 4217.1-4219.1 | 9.78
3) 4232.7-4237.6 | 9.88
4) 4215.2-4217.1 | 9.24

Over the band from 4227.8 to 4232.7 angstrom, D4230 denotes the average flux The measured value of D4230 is 8.89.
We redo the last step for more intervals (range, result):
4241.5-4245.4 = 11.9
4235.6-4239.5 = 10.5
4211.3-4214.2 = 12.7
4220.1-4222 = 11.9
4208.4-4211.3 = 10.7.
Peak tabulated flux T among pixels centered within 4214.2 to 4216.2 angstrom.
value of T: 9.33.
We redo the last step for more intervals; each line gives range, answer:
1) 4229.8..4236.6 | 9.89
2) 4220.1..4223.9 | 12.24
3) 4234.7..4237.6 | 10.79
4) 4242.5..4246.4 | 13.26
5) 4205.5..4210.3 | 10.41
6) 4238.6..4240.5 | 10.73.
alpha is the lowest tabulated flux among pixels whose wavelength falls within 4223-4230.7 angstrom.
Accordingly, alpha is 7.394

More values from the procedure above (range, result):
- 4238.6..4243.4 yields 9.525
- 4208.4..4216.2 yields 9.135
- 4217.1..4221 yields 9.533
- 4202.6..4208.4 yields 8.759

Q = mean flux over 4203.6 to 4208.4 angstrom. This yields 10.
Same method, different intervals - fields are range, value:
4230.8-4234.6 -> 9.43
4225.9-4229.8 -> 8.03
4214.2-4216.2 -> 9.26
